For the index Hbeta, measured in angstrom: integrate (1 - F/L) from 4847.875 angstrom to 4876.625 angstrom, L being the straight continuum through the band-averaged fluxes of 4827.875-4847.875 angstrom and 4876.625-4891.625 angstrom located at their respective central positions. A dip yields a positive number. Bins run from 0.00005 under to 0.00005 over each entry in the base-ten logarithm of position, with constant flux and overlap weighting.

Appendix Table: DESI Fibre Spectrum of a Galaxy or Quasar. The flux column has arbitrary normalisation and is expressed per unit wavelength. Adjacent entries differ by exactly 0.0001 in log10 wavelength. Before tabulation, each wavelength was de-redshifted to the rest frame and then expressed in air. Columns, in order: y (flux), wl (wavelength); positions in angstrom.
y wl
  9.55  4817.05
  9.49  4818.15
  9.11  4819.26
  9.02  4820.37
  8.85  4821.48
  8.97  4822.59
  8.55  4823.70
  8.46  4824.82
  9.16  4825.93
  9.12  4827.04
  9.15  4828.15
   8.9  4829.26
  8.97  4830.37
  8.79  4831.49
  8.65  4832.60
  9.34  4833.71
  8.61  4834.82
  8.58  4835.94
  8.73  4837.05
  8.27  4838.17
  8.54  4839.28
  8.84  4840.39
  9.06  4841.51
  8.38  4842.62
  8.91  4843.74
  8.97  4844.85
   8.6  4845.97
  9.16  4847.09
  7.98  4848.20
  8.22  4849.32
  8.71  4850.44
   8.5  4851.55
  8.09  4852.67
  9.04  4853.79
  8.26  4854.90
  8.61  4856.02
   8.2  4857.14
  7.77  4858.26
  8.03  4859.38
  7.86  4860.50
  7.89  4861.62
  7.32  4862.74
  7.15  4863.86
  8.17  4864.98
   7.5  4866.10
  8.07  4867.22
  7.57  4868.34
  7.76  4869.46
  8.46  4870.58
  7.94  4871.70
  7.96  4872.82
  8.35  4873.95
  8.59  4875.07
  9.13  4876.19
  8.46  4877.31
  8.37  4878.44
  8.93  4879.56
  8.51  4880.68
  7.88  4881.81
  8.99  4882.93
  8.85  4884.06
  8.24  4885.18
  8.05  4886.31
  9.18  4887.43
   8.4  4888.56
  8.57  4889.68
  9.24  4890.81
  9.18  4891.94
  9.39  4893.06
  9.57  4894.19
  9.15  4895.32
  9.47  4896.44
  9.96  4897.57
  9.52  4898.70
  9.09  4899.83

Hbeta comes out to 1.9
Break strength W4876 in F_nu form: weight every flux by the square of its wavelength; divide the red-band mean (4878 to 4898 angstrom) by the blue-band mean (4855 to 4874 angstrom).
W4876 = 1.13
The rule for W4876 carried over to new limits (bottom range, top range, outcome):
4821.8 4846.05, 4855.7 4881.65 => 0.93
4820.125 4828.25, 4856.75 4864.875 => 0.89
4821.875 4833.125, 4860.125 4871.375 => 0.89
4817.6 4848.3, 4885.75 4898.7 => 1.06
